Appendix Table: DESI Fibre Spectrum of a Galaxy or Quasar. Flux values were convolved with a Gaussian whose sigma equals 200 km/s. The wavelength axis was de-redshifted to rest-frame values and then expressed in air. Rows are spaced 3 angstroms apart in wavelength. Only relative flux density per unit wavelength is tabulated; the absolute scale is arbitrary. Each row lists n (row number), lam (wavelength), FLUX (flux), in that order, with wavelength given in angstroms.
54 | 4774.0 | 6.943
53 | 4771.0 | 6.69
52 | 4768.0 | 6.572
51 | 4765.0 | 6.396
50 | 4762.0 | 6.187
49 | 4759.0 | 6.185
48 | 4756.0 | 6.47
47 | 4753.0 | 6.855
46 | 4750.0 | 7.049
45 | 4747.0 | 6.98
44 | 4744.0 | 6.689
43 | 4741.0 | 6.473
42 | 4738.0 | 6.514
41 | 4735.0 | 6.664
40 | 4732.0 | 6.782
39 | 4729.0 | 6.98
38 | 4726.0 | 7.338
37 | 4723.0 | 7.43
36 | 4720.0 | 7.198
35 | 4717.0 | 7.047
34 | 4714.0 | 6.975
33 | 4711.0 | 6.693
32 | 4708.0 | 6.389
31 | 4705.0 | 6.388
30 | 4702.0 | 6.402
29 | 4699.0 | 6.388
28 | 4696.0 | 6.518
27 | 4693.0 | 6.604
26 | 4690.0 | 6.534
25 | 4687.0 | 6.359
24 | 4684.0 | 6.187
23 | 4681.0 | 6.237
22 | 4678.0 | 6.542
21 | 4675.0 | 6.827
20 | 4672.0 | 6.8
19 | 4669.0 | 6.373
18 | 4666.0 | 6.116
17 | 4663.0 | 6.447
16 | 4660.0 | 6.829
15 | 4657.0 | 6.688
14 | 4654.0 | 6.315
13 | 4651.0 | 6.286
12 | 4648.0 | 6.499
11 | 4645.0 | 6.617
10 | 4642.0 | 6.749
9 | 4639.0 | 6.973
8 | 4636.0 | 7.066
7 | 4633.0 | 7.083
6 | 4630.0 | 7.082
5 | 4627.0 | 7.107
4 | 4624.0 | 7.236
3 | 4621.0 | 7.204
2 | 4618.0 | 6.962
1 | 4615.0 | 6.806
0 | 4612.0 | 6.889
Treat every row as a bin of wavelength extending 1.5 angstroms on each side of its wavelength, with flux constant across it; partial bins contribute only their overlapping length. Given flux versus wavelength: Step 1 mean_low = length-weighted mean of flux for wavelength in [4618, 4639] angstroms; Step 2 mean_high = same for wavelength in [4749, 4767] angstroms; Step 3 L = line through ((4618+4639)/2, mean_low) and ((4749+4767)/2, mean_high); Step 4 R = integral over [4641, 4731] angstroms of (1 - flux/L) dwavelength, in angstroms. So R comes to 2.8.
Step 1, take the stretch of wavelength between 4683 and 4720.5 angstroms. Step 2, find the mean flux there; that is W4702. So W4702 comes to 6.58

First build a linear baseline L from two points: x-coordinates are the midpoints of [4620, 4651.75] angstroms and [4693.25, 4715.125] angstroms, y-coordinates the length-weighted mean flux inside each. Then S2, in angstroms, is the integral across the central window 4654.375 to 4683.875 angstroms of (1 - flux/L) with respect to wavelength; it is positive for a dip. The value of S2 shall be 0.9 angstroms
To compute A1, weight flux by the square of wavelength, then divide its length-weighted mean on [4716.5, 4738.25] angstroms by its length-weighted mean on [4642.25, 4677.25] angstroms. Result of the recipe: 1.11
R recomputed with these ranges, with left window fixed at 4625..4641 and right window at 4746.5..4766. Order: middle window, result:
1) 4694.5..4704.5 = 0.54 angstroms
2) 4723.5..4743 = -0.46 angstroms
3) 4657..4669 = 0.80 angstroms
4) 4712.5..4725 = -0.84 angstroms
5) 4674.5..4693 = 1.13 angstroms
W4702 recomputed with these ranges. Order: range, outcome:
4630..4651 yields 6.81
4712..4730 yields 7.15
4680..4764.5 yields 6.66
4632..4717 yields 6.57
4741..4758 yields 6.76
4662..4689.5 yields 6.44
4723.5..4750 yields 6.84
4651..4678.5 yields 6.53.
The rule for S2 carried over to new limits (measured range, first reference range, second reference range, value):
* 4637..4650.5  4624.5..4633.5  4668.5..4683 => 0.5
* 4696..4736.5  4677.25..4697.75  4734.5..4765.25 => -1.9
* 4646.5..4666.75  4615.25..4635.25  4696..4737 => 1.5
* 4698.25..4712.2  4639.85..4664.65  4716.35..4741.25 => 0.8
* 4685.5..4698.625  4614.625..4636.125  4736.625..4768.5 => 0.6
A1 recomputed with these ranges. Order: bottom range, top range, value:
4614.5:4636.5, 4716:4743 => 1.02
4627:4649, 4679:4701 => 0.95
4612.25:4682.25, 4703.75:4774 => 1.04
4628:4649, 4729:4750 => 1.02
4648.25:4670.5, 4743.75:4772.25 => 1.07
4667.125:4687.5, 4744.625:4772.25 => 1.06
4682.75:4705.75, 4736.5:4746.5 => 1.05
